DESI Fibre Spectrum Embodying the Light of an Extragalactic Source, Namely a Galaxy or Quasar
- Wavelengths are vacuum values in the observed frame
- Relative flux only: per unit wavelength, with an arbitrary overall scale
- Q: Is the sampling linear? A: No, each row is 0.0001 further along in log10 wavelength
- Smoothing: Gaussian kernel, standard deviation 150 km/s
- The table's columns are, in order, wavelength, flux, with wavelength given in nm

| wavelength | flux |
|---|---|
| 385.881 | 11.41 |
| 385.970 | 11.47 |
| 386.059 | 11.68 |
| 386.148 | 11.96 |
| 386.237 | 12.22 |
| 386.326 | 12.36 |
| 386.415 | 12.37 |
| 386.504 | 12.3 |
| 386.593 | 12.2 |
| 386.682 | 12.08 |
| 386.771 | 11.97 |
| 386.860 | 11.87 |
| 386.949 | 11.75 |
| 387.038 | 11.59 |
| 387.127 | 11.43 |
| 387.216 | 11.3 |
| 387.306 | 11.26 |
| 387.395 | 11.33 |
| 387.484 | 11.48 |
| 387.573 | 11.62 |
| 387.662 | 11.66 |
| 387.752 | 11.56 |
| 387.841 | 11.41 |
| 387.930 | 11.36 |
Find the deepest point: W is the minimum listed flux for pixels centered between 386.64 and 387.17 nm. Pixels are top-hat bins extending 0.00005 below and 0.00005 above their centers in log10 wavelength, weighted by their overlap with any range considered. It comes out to 11.43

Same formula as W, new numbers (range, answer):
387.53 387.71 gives 11.62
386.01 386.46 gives 11.68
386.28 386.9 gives 11.87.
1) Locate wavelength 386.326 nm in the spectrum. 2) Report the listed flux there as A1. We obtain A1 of 12.36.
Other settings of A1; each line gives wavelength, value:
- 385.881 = 11.41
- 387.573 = 11.62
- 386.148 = 11.96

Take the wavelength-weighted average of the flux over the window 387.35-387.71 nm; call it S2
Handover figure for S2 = 11.5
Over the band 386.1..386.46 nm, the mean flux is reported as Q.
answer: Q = 12.2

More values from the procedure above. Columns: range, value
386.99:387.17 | 11.5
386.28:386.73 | 12.3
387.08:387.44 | 11.3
